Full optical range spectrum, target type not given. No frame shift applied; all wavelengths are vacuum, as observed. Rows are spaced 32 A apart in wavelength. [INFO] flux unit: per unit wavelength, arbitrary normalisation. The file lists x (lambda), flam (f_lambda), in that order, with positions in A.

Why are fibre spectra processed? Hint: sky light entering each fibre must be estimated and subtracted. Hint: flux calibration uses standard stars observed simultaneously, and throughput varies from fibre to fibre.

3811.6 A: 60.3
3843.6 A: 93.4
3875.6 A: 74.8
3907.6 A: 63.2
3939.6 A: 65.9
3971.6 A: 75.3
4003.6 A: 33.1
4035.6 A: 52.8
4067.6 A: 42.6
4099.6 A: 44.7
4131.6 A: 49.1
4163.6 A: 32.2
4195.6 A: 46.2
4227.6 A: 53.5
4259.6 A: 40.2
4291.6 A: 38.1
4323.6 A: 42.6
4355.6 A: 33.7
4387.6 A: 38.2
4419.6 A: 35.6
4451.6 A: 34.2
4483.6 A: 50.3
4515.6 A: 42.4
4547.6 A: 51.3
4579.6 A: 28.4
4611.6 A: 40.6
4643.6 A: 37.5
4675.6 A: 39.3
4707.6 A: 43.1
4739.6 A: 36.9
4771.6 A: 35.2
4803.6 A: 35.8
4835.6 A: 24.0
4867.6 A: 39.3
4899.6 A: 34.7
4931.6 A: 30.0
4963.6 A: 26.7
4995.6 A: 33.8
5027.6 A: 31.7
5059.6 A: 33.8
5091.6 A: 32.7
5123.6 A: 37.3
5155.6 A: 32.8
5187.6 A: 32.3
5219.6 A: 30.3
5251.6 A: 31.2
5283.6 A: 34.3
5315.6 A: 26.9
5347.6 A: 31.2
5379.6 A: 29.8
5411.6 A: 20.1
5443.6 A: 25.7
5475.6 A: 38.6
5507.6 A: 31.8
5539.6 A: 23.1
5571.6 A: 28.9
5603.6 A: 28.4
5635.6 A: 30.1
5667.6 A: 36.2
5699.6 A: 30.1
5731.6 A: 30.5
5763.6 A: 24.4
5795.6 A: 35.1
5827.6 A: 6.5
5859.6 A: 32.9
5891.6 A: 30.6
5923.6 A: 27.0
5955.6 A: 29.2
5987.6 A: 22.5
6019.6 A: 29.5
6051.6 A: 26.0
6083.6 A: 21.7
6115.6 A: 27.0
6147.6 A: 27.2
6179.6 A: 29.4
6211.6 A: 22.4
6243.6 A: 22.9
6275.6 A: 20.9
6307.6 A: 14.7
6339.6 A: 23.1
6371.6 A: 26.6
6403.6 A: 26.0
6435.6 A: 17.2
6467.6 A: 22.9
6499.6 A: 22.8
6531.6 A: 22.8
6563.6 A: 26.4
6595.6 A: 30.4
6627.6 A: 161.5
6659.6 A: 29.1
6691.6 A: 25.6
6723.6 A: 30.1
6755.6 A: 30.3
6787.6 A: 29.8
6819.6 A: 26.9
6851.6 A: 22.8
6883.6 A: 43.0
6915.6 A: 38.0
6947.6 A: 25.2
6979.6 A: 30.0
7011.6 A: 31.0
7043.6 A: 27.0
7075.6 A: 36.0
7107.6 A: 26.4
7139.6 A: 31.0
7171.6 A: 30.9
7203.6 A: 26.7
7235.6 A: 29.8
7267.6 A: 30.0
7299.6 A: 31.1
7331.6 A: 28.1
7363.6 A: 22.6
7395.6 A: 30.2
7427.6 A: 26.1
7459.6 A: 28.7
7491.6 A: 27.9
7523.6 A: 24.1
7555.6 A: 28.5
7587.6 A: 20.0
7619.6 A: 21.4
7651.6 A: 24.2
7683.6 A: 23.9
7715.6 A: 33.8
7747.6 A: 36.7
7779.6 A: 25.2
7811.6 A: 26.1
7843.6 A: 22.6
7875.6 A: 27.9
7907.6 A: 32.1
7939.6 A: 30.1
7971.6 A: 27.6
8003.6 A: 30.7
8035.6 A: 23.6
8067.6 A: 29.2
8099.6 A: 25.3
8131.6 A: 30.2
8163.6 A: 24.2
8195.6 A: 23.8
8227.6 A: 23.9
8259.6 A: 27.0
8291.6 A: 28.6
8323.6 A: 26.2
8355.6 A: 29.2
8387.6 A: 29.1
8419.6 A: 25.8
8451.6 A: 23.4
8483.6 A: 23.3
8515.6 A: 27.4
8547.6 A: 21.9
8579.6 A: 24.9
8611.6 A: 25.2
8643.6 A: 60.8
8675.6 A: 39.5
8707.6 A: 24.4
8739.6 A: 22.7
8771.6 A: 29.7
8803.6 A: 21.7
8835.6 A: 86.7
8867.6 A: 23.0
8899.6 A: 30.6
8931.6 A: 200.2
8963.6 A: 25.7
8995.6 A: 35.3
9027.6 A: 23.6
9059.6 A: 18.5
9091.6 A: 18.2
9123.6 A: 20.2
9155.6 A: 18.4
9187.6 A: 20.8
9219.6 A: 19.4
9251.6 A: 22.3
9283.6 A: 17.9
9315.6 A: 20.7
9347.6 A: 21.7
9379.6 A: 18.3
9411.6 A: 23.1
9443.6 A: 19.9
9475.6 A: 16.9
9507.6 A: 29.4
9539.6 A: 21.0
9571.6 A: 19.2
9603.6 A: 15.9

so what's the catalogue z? 0.78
